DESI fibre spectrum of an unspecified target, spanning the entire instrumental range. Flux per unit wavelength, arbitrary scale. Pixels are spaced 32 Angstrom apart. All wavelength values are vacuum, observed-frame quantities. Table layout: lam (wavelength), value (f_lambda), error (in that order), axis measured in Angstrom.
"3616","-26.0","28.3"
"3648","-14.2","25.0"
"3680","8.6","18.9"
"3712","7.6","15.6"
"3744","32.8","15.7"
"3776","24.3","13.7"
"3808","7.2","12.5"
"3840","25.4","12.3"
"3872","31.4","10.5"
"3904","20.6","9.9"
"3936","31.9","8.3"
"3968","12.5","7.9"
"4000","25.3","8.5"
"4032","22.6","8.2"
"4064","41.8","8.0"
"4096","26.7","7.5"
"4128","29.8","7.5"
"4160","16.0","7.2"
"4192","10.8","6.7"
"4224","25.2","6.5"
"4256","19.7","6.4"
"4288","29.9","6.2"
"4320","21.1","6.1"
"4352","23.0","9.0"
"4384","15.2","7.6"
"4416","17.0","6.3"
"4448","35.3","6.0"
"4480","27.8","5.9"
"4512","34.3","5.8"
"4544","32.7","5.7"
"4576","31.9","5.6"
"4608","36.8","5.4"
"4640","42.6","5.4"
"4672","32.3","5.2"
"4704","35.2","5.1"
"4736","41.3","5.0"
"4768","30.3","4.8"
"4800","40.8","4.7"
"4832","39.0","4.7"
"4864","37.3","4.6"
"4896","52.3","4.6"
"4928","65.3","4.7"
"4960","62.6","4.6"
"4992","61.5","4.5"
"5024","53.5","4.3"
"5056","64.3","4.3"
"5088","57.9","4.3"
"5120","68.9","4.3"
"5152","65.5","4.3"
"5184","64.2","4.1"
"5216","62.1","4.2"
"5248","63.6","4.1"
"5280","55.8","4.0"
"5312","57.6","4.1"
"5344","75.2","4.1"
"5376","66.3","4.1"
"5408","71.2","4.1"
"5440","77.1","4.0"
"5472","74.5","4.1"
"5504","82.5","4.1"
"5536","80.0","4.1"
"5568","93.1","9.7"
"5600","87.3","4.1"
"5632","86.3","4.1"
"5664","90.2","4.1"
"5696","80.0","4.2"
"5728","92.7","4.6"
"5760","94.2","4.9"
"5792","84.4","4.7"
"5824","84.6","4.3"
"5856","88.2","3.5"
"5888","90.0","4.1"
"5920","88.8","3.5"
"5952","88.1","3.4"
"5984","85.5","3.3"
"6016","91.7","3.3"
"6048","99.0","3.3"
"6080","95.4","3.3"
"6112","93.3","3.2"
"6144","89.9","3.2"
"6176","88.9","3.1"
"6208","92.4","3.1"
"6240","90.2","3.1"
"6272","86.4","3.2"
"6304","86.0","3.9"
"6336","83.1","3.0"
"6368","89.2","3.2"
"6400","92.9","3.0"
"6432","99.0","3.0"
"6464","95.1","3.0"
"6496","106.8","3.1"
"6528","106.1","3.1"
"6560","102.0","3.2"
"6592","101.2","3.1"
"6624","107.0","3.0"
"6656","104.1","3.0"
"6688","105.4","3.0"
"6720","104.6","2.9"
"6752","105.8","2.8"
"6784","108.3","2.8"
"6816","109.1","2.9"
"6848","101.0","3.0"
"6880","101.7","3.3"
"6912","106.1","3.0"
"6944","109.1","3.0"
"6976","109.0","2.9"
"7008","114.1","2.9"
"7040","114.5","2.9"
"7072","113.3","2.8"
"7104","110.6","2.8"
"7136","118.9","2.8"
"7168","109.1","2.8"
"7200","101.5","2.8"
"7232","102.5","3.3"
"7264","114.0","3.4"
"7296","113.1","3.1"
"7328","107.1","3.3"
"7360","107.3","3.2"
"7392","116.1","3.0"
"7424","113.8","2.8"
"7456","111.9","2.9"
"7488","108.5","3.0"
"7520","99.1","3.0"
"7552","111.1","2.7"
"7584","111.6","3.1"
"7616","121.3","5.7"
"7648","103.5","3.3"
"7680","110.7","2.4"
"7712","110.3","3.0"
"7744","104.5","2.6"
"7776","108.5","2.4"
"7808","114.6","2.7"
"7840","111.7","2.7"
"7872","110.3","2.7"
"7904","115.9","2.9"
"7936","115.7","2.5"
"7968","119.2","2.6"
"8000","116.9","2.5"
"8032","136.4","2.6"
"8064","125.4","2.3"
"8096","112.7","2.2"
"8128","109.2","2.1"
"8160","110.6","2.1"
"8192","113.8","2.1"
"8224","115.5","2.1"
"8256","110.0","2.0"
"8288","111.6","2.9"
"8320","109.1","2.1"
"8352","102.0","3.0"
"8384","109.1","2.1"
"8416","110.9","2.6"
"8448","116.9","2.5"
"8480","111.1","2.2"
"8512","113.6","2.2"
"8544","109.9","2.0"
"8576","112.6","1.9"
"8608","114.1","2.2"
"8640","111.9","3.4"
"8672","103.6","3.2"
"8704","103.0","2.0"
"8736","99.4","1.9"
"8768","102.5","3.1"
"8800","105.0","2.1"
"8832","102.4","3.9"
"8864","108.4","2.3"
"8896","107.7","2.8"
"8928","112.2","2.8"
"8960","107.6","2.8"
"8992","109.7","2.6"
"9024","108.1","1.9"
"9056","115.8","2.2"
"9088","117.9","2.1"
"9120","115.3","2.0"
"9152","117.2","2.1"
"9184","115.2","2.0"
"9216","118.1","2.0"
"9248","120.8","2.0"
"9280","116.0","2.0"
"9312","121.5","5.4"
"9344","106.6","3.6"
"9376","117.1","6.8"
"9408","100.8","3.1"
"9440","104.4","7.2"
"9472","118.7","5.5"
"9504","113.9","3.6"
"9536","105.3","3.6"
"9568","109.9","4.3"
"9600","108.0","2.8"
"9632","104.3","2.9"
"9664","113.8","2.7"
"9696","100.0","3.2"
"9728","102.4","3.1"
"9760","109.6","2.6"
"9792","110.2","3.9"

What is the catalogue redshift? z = 0.224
